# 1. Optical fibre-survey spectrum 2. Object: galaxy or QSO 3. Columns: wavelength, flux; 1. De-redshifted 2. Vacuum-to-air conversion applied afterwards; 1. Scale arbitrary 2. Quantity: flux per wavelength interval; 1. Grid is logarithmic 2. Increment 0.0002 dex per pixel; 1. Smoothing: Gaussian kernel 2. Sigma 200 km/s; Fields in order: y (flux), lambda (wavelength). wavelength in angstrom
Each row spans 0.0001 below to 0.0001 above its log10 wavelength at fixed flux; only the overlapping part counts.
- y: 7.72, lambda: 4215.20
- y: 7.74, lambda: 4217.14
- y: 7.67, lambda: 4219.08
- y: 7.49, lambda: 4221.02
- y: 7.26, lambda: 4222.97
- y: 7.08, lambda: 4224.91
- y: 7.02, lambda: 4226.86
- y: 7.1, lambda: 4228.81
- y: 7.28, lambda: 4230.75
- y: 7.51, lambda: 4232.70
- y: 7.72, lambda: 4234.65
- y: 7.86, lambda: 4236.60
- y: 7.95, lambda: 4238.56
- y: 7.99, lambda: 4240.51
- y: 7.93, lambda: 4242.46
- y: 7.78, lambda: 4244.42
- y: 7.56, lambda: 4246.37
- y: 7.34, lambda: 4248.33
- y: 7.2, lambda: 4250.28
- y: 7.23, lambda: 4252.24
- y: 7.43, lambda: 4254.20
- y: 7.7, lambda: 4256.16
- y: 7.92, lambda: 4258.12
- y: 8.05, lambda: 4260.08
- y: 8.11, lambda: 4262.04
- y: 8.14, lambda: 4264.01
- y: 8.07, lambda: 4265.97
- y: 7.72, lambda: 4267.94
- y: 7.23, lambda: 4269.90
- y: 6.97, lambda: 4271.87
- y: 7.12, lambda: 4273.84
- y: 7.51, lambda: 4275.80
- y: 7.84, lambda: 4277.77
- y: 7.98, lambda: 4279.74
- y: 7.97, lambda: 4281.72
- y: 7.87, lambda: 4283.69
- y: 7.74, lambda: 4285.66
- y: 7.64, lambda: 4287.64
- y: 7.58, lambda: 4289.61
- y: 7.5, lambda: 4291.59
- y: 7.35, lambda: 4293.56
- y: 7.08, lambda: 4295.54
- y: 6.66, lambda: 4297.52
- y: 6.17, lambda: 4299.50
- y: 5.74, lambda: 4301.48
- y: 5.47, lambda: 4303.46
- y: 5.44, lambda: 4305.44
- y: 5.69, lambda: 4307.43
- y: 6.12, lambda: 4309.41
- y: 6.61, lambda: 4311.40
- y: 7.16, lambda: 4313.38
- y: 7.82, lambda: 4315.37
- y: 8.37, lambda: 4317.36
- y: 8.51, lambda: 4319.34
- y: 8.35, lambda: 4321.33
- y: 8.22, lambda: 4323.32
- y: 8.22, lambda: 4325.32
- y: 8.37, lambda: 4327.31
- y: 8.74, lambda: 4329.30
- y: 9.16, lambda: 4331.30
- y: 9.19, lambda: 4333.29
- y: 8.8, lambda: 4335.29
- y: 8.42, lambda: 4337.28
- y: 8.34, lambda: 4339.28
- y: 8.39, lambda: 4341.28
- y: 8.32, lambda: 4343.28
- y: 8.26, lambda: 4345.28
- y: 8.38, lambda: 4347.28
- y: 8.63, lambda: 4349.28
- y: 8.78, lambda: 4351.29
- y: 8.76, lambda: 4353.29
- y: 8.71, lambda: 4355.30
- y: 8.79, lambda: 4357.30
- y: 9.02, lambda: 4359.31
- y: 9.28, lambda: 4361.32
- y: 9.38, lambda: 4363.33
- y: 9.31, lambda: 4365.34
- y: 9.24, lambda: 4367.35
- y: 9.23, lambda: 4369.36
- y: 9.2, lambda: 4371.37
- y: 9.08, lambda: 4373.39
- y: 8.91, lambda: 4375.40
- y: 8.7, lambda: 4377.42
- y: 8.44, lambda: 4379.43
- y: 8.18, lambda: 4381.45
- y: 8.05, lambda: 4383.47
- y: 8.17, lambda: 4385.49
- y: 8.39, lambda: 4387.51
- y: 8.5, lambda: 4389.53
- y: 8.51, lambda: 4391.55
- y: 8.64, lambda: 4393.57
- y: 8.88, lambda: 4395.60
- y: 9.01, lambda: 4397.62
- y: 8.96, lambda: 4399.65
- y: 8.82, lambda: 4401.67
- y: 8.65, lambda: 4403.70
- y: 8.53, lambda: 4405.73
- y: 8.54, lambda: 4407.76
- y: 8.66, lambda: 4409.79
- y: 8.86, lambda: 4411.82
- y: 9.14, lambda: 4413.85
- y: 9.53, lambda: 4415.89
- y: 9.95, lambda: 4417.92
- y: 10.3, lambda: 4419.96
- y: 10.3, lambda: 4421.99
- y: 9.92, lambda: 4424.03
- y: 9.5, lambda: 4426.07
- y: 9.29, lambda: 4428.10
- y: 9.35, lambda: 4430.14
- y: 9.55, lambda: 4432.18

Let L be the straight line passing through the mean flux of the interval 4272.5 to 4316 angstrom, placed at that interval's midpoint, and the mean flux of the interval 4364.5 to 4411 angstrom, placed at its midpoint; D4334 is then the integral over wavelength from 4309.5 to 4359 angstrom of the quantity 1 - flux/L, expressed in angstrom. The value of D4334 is -4.0 angstrom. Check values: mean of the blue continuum 6.99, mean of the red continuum 8.72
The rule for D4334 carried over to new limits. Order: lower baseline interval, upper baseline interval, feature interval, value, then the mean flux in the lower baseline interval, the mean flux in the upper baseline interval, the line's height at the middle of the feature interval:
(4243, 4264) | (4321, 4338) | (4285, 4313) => 5.4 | 7.66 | 8.62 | 8.24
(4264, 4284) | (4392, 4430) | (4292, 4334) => 3.9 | 7.65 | 9.19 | 8.09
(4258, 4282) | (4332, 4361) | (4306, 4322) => 1.9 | 7.73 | 8.65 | 8.26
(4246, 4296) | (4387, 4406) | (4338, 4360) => -0.7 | 7.62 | 8.7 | 8.29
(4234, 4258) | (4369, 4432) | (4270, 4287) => 0.7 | 7.65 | 8.98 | 7.93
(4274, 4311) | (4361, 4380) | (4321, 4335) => -1.2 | 6.96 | 9.09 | 7.93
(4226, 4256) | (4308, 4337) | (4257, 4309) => 3.8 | 7.53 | 8.09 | 7.82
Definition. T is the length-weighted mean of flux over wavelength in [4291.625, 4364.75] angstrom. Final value 7.92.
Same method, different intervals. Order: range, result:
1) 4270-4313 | 6.96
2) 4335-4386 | 8.73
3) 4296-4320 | 6.63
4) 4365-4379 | 9.06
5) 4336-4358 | 8.53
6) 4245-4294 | 7.64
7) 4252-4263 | 7.78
